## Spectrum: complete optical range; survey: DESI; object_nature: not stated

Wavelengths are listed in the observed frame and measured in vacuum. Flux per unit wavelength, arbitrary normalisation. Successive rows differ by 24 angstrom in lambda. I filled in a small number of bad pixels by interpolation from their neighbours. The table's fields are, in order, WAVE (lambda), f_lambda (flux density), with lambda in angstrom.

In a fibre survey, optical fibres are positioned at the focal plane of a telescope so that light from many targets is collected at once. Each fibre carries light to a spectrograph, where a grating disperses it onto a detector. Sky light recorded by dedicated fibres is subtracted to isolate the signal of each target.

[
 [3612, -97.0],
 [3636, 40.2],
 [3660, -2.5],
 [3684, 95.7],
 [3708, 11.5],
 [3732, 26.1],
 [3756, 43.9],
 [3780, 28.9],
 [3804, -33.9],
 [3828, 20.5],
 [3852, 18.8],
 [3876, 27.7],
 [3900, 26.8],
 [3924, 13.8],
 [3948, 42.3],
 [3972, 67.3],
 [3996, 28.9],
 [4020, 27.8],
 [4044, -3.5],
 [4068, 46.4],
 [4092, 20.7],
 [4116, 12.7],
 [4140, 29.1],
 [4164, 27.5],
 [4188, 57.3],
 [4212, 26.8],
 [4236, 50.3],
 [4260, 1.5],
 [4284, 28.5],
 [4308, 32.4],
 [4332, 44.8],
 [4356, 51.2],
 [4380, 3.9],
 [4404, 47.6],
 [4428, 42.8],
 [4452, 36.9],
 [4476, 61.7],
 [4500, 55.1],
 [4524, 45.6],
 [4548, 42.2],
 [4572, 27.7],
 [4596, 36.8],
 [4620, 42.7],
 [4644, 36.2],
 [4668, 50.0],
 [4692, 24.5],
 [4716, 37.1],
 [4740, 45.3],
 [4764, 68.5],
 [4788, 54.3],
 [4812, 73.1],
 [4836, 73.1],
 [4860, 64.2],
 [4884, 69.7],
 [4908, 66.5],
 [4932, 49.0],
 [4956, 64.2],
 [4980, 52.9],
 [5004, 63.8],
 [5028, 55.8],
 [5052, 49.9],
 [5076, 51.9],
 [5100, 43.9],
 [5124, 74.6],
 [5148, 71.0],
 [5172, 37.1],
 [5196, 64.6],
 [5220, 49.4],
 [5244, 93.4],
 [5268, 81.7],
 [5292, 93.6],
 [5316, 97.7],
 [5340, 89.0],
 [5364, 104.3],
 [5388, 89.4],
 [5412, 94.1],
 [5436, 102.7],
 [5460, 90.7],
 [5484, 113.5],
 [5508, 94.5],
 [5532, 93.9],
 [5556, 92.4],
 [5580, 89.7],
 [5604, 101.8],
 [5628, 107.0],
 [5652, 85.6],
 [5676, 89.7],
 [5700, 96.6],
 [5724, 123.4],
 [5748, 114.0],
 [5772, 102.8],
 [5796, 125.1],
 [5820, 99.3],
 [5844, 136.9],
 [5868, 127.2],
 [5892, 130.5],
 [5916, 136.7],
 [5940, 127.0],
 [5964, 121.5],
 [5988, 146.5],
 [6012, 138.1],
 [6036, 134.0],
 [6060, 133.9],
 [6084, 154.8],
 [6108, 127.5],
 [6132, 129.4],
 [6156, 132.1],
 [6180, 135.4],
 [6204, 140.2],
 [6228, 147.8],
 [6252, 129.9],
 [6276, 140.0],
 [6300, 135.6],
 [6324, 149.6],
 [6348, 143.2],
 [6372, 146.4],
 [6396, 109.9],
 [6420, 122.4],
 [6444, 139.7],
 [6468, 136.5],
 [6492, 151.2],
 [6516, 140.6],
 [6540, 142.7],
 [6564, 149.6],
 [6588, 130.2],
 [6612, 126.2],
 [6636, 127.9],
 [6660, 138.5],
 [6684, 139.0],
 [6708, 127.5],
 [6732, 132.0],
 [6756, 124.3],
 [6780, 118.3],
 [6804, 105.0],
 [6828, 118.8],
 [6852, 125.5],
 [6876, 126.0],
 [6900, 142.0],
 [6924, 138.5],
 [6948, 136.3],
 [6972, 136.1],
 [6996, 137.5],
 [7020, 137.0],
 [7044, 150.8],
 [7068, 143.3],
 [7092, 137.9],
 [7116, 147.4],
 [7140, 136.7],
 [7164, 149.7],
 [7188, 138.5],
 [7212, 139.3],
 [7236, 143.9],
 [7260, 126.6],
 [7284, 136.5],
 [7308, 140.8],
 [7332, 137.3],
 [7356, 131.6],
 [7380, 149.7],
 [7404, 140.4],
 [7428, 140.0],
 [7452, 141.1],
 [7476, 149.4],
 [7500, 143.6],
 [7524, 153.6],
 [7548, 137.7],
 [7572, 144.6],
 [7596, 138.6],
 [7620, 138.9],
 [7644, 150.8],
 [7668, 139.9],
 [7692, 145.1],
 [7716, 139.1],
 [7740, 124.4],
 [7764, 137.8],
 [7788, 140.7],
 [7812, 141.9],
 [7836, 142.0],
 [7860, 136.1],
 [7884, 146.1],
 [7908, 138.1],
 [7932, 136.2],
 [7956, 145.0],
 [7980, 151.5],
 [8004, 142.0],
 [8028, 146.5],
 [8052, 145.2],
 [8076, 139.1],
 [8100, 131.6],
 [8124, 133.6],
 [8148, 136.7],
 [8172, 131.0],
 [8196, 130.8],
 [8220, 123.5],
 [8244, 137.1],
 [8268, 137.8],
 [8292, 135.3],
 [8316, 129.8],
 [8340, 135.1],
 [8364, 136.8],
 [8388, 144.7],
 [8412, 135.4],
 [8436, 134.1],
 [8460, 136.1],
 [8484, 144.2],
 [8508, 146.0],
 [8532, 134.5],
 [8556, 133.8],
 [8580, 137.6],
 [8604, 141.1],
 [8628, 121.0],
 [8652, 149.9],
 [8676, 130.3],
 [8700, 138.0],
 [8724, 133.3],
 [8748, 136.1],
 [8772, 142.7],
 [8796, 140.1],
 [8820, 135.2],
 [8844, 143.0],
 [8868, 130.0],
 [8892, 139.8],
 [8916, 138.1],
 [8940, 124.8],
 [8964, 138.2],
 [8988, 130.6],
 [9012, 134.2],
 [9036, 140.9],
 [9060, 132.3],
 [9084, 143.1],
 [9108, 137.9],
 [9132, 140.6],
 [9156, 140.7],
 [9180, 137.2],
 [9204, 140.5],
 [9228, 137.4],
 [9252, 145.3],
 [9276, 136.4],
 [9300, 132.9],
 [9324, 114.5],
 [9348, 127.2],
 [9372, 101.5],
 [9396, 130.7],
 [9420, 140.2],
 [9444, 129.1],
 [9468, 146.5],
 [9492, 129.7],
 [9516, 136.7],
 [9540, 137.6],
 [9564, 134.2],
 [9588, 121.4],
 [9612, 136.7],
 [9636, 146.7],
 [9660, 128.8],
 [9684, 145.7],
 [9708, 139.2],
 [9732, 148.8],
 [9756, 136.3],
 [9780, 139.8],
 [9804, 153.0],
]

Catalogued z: 0.31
